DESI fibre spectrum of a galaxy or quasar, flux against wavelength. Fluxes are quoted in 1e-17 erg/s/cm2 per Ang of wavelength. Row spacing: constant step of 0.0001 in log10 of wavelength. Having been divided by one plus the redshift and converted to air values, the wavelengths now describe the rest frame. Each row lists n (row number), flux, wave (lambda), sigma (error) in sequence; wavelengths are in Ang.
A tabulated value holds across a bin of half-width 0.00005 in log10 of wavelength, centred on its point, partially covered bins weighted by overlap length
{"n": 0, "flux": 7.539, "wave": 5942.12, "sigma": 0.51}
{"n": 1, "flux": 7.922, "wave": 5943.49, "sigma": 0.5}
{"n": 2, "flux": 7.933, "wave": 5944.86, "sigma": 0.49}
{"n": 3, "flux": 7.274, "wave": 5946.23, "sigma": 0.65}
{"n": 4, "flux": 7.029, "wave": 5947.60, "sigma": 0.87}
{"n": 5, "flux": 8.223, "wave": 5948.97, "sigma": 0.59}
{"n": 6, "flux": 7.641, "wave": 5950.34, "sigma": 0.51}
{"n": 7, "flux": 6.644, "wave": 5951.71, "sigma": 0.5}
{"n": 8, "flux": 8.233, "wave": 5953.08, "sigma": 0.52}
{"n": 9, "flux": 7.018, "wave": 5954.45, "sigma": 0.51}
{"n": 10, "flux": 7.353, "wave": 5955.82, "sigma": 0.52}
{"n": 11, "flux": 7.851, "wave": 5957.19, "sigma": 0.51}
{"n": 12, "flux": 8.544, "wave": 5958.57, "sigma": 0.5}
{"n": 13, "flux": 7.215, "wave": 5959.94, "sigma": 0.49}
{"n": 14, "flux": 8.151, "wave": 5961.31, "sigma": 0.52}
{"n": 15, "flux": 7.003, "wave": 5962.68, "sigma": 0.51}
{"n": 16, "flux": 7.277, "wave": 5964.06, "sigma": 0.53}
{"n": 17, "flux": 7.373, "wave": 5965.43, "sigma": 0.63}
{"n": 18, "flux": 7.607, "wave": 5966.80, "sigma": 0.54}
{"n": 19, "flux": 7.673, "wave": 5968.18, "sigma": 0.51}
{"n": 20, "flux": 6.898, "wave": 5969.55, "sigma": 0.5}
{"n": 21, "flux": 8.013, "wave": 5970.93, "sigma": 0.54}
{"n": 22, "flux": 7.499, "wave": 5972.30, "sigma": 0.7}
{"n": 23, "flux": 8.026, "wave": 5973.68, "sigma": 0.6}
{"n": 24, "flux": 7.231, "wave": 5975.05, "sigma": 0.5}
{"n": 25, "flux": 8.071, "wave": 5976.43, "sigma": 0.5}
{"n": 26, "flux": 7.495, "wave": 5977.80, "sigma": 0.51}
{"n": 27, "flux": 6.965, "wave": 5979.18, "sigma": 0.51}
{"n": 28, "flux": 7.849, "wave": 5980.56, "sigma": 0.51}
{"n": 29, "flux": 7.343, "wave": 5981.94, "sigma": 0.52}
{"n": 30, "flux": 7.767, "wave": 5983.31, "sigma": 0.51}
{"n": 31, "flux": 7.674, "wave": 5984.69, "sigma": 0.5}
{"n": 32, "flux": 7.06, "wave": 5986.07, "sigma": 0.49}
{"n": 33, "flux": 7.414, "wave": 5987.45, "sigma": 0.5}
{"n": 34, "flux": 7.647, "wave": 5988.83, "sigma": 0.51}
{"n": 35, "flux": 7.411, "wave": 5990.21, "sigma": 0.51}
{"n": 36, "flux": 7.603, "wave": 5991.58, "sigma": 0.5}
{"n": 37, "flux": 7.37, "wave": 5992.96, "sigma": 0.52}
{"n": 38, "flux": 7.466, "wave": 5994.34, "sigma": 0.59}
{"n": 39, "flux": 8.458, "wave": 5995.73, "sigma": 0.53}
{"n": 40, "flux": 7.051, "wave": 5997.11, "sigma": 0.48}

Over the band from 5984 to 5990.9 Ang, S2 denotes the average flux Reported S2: 7.44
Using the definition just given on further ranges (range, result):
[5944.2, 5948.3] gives 7.41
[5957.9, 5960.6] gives 7.89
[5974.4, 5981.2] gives 7.52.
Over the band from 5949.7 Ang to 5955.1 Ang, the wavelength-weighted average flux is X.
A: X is 7.39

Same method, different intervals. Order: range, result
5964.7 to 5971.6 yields 7.51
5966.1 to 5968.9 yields 7.63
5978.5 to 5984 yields 7.48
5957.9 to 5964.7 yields 7.64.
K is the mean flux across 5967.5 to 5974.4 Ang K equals 7.63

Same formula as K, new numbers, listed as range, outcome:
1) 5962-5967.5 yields 7.31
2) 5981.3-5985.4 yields 7.6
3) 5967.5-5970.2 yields 7.3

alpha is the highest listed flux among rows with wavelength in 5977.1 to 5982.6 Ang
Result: 7.849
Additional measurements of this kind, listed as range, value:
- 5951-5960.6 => 8.544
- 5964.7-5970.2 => 7.673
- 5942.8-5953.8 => 8.233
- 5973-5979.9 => 8.071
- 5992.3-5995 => 7.466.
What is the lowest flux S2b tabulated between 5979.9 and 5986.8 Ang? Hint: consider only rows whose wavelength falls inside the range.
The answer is 7.06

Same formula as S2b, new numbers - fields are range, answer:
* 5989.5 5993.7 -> 7.37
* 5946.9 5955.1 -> 6.644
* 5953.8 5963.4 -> 7.003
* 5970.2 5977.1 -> 7.231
